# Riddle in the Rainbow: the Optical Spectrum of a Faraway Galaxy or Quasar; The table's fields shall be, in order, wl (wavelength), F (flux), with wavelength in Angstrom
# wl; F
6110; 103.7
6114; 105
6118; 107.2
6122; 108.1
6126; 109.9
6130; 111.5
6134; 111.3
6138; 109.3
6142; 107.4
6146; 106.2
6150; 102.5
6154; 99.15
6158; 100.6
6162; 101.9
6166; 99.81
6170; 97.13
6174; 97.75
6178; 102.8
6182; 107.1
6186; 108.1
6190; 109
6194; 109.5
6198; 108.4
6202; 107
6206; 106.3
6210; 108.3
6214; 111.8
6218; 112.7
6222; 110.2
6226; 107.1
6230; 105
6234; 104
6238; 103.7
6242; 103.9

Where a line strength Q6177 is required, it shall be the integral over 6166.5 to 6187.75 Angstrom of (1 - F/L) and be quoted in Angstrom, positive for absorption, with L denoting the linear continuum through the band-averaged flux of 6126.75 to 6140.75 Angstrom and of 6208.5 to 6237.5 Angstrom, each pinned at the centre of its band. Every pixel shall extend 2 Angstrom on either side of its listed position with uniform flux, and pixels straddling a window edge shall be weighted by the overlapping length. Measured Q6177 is 1.4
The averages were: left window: 110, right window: 108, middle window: 102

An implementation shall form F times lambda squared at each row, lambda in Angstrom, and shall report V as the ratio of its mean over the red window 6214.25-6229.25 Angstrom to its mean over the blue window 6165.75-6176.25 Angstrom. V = 1.1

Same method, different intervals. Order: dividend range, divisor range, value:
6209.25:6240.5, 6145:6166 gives 1.08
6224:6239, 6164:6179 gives 1.08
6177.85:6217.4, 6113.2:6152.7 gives 1.03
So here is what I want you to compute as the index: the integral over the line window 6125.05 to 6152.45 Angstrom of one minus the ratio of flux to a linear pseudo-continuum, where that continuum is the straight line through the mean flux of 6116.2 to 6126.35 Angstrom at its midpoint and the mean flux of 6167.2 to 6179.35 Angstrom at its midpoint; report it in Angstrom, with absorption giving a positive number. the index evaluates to -0.8 Angstrom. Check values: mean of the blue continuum 108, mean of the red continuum 99.1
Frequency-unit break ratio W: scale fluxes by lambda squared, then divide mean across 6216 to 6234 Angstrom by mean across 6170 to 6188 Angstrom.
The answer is 1.06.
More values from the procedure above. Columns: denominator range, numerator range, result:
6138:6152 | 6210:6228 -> 1.07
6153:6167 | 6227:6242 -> 1.06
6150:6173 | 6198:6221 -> 1.11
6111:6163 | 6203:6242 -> 1.04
